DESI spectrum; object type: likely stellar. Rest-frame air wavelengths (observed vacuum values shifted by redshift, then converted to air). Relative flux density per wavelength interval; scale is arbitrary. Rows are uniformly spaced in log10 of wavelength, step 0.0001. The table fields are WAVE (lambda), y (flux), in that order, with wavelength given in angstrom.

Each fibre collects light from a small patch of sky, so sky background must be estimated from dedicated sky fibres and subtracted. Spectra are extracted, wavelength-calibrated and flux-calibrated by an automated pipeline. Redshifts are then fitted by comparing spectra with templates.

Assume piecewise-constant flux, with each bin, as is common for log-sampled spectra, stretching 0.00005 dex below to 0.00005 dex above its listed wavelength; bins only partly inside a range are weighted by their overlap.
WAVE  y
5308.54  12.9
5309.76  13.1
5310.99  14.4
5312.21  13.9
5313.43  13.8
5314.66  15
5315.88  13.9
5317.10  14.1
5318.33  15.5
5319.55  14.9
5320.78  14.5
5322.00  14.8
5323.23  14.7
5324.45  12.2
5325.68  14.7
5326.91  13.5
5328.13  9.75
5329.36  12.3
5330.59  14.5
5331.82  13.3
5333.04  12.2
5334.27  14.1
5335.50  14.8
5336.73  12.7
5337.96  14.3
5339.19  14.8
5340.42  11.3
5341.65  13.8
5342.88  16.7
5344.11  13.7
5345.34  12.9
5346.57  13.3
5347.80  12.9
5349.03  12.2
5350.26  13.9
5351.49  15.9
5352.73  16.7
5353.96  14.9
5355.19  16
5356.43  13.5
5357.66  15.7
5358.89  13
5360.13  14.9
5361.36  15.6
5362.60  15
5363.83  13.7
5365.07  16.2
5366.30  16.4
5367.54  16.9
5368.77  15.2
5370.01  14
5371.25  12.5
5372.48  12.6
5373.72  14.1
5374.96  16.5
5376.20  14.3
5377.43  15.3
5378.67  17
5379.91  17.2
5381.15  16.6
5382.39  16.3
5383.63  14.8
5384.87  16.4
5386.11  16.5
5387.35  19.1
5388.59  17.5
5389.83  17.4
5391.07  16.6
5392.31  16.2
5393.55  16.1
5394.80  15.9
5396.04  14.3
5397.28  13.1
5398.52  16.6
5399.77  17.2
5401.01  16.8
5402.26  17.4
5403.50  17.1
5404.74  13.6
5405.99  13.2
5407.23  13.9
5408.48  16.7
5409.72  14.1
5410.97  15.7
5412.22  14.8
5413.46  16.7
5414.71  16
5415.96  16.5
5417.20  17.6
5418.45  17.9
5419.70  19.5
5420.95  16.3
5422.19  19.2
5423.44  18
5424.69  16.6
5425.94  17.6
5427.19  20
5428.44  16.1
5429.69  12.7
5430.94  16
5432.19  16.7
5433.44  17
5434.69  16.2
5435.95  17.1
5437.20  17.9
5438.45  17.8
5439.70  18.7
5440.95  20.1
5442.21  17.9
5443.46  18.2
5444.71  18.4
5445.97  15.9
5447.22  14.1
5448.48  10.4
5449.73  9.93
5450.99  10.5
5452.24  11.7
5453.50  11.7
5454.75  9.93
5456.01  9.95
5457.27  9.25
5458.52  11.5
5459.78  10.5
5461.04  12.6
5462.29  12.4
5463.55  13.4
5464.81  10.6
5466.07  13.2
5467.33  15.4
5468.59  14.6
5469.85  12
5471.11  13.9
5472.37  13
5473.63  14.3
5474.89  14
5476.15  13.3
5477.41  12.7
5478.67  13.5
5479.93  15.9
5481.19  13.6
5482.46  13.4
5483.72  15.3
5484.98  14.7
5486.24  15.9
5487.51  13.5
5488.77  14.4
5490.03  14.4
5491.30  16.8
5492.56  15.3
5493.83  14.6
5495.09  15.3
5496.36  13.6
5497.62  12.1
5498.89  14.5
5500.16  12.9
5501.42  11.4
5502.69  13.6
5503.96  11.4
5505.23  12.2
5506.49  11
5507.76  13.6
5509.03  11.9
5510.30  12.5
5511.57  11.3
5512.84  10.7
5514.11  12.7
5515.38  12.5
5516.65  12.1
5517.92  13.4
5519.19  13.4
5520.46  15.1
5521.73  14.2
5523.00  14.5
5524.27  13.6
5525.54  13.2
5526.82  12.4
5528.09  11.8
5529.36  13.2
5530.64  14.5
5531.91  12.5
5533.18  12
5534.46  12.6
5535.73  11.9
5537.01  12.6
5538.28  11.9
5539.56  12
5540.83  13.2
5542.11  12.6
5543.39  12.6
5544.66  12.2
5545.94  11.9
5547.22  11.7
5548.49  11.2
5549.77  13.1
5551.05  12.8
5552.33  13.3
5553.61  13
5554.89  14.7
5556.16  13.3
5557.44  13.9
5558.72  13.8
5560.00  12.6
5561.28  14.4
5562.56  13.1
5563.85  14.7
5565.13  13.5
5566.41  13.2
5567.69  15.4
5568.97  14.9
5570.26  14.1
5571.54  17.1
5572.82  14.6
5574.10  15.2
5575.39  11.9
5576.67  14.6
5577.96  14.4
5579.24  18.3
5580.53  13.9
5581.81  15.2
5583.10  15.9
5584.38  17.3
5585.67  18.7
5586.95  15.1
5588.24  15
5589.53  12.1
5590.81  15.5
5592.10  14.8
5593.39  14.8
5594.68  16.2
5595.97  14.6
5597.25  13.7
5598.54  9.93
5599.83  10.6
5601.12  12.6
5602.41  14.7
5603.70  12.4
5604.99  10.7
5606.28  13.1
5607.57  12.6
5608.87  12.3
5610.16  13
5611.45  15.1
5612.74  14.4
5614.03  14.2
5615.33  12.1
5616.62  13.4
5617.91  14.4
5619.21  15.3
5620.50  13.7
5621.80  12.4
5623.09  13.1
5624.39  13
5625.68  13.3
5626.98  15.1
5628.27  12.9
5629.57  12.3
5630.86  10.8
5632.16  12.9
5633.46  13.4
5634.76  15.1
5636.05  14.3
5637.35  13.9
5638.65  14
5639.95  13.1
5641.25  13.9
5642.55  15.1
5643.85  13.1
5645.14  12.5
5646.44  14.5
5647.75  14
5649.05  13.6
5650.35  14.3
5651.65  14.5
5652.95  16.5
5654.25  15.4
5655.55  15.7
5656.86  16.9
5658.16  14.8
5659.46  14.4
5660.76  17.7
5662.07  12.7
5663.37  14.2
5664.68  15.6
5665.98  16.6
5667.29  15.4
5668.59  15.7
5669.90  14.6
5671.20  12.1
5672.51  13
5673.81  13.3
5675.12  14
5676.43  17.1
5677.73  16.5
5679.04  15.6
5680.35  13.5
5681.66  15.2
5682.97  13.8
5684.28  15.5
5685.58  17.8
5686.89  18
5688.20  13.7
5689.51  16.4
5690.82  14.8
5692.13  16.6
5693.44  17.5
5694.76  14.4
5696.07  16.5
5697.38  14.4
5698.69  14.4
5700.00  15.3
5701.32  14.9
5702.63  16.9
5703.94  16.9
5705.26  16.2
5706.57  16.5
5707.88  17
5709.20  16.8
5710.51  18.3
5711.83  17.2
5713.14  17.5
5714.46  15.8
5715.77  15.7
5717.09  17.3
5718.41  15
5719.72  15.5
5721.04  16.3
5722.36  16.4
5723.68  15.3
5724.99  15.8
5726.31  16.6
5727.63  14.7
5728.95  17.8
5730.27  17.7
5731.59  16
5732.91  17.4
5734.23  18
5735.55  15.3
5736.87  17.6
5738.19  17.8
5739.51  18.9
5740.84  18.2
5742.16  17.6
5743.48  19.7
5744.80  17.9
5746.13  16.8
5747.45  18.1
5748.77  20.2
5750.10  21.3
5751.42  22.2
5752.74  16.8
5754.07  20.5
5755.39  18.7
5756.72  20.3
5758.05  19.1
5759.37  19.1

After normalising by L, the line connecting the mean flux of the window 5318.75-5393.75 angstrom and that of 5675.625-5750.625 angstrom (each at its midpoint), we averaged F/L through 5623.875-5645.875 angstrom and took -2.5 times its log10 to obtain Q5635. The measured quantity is 0.199 mag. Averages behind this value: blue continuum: 14.7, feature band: 13.5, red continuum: 16.6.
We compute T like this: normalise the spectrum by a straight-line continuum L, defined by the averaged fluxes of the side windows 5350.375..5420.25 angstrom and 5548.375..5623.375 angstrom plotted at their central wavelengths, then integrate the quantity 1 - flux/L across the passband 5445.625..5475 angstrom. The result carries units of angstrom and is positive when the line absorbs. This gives 5.6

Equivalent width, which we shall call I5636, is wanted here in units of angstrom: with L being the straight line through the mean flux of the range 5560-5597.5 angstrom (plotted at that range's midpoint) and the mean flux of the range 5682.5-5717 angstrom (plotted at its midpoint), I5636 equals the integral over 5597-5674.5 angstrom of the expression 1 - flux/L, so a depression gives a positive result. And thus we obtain 8.4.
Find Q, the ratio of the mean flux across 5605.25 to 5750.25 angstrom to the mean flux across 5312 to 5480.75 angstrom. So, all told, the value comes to 1.03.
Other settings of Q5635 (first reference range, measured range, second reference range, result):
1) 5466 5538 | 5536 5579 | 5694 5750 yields 0.061 mag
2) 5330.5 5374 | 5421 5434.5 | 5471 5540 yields -0.222 mag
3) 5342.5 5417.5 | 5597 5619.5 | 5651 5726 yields 0.198 mag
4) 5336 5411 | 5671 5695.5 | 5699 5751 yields 0.106 mag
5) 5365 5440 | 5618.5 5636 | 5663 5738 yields 0.193 mag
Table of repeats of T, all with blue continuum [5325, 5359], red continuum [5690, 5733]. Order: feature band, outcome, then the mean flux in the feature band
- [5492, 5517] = 3.56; 12.8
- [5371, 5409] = -4.42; 15.8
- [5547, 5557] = 1.47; 13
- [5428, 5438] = -1.26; 16.2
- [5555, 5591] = 1.48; 14.7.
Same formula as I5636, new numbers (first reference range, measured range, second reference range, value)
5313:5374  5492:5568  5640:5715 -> 9.4 angstrom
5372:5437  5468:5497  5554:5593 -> 2.4 angstrom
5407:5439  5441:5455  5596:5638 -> 2.1 angstrom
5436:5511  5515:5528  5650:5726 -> 0.7 angstrom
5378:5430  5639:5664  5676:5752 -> 3.1 angstrom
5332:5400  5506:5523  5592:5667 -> 1.9 angstrom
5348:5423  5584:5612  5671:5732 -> 3.5 angstrom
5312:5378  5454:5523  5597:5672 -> 4.3 angstrom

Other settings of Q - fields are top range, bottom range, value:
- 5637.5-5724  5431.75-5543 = 1.13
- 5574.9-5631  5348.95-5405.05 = 0.89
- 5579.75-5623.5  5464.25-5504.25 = 1.00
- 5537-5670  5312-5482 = 0.94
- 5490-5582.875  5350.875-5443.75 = 0.83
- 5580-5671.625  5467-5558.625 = 1.06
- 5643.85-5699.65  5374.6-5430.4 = 0.92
